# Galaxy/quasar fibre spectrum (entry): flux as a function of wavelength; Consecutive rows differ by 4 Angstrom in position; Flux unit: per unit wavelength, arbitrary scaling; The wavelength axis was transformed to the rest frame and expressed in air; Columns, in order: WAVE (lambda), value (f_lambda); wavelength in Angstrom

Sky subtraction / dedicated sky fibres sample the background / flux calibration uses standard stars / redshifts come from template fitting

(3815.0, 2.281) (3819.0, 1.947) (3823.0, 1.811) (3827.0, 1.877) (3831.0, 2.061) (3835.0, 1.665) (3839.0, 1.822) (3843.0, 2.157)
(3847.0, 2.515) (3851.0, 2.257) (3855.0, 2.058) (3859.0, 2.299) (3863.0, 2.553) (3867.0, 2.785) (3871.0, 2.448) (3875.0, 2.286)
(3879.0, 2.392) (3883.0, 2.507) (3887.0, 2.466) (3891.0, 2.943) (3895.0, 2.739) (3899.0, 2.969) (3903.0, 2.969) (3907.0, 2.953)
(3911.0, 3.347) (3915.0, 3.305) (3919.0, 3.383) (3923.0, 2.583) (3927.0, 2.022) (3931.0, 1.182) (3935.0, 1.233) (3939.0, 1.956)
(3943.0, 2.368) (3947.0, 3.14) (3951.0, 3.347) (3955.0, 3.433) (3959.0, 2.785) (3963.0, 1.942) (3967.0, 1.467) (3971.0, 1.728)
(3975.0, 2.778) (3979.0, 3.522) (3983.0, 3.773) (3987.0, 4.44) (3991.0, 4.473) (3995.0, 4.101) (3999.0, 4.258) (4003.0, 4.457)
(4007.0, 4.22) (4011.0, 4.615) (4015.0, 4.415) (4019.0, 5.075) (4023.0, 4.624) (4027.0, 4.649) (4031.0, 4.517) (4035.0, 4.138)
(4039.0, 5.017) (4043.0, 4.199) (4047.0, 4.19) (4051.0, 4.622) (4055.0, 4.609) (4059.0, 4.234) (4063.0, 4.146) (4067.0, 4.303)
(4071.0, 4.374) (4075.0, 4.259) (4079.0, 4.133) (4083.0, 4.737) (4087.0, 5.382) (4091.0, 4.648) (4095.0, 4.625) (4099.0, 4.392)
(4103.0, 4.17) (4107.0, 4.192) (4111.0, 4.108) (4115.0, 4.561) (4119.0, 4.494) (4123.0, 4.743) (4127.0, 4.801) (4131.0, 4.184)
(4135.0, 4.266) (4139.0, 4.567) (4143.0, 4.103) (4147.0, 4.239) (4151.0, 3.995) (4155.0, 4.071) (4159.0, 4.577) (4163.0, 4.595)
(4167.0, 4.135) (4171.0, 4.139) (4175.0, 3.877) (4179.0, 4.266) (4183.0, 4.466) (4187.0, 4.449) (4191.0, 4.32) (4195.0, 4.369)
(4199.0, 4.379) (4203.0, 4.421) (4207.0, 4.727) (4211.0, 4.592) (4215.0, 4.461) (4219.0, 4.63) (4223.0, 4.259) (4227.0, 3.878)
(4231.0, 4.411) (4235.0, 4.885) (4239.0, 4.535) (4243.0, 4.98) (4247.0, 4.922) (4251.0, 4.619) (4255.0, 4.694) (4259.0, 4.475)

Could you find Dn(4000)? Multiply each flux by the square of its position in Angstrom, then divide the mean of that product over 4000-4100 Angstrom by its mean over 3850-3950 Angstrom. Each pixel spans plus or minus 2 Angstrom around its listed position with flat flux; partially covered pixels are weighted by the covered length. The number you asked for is 1.9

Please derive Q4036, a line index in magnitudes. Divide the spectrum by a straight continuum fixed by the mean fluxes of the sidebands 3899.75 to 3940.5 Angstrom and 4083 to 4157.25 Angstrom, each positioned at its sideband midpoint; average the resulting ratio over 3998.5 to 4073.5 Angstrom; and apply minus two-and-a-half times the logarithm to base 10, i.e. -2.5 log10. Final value -0.23 mag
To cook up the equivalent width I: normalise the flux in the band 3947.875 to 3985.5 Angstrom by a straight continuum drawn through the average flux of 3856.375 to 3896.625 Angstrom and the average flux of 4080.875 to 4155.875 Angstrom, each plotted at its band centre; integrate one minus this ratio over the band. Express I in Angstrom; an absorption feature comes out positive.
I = 5.3 Angstrom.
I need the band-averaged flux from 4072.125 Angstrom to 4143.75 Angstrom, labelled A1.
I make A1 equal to 4.47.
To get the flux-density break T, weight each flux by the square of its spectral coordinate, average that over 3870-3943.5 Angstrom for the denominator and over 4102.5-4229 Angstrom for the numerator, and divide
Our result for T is 1.95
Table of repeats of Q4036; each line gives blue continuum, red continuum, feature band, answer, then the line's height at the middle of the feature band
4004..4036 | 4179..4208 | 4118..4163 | 0.02 mag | 4.46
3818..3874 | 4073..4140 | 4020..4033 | -0.22 mag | 3.77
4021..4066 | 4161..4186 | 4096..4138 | -0.02 mag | 4.34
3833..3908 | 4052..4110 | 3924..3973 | 0.39 mag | 3.19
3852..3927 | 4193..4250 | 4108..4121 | -0.11 mag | 3.94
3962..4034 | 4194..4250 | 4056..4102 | -0.09 mag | 4.11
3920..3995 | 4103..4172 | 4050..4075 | -0.19 mag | 3.67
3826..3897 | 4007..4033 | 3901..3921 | -0.05 mag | 3.04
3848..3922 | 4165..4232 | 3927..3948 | 0.48 mag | 2.97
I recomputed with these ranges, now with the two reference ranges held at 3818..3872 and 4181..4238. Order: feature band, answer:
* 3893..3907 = -2.2 Angstrom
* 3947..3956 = -1.6 Angstrom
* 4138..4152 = -0.6 Angstrom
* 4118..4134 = -2.5 Angstrom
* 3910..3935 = 1.3 Angstrom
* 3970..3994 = -4.1 Angstrom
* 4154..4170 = -0.8 Angstrom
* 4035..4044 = -3.1 Angstrom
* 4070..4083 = -2.5 Angstrom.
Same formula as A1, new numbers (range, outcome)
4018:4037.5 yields 4.59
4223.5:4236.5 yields 4.36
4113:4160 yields 4.38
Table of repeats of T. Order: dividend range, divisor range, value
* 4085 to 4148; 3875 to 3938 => 1.93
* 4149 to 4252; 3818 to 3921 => 2.09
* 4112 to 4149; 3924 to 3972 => 2.17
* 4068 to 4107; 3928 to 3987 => 1.89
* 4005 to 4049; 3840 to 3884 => 2.07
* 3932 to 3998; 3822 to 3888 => 1.37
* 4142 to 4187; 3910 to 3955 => 1.86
